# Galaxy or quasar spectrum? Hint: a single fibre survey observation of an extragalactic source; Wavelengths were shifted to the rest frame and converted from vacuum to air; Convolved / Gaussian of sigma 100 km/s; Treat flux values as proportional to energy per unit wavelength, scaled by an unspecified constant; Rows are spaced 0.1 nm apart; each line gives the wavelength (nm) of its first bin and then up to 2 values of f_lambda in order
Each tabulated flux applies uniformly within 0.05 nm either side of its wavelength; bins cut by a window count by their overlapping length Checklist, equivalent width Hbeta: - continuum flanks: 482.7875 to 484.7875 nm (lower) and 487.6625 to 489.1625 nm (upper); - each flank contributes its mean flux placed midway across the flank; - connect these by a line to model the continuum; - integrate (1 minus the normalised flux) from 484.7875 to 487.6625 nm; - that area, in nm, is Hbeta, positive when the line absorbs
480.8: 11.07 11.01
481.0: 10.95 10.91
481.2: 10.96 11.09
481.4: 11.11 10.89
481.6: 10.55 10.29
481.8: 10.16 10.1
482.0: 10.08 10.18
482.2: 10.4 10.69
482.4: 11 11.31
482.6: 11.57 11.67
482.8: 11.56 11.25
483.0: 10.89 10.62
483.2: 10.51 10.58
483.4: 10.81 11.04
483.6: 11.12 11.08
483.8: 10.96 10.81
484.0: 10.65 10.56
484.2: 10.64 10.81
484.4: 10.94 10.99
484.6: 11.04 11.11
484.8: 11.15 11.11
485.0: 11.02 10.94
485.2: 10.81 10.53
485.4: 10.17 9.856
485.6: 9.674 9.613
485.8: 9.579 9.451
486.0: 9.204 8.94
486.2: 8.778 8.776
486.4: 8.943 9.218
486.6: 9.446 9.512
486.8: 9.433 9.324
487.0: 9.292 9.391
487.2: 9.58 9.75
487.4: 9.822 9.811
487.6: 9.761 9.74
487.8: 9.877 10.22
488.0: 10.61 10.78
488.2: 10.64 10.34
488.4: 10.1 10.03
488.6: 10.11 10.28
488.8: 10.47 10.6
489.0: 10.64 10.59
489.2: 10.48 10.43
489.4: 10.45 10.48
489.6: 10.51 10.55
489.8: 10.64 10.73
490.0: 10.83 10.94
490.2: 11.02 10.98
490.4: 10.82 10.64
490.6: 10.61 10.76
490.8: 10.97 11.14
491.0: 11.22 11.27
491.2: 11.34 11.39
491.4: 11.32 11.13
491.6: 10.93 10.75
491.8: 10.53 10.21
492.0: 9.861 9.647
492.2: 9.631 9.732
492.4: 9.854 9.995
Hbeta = 0.24 nm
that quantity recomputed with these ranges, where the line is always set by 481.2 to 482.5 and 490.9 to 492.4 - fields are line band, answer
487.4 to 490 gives 0.06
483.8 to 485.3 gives -0.04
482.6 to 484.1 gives -0.05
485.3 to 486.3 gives 0.11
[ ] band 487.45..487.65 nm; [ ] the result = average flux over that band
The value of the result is 9.79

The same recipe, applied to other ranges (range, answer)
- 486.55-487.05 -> 9.4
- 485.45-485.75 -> 9.71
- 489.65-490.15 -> 10.7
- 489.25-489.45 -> 10.4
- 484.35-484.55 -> 11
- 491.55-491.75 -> 10.8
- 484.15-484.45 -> 10.8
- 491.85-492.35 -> 9.82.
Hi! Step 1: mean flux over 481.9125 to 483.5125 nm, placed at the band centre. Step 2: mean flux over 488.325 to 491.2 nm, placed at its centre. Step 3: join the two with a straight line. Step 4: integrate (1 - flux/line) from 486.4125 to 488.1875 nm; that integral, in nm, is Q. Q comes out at 0.16 nm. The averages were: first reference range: 10.9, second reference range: 10.7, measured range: 9.74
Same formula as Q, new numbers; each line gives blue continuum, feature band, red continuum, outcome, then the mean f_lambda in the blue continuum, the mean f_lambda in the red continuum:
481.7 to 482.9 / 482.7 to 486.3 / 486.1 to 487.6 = -0.150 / 10.8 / 9.36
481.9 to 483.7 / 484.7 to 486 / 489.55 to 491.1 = 0.066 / 10.9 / 10.8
